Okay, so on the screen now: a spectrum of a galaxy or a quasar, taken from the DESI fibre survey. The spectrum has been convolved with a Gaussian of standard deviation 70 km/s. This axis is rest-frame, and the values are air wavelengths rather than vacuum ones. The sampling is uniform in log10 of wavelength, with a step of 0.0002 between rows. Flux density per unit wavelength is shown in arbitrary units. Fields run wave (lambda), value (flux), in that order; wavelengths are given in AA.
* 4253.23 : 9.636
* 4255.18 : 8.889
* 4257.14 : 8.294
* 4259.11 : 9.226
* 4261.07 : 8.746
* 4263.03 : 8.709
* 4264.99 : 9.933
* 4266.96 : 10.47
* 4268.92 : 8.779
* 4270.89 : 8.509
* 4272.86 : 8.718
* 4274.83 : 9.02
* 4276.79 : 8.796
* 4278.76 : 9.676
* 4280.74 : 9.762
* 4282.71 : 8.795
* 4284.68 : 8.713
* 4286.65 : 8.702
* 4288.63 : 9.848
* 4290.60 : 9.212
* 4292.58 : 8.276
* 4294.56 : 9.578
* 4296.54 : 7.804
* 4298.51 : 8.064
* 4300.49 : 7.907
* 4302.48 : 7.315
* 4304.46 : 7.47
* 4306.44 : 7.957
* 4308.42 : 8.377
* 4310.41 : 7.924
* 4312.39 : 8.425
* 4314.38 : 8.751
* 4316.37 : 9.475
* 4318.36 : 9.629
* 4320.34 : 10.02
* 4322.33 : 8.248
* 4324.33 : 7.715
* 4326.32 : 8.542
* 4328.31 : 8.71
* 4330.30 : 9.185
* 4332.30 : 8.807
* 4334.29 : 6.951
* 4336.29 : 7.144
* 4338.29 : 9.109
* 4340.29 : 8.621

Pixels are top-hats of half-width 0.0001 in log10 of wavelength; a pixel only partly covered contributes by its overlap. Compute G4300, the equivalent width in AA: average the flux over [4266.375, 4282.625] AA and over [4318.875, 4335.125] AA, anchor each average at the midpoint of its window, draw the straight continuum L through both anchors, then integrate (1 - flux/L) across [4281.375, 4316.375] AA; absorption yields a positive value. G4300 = 1.7 AA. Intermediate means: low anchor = 9.16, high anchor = 8.57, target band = 8.46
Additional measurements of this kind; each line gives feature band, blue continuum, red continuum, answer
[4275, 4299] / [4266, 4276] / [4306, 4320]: 0.0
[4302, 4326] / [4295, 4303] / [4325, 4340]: -1.0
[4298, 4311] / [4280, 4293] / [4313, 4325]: 1.7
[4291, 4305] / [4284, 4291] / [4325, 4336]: 1.3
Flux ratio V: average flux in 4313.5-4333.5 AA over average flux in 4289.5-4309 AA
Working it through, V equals 1.1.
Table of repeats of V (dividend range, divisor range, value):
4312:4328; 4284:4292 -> 0.97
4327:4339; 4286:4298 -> 0.94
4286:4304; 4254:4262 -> 0.96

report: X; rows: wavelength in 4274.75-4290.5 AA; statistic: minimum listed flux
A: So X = 8.702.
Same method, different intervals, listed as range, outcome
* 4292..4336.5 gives 6.951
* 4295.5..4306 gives 7.315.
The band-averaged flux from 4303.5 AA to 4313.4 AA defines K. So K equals 8.04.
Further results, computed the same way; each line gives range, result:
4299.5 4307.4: 7.66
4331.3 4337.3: 7.63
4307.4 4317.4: 8.59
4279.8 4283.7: 9.28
